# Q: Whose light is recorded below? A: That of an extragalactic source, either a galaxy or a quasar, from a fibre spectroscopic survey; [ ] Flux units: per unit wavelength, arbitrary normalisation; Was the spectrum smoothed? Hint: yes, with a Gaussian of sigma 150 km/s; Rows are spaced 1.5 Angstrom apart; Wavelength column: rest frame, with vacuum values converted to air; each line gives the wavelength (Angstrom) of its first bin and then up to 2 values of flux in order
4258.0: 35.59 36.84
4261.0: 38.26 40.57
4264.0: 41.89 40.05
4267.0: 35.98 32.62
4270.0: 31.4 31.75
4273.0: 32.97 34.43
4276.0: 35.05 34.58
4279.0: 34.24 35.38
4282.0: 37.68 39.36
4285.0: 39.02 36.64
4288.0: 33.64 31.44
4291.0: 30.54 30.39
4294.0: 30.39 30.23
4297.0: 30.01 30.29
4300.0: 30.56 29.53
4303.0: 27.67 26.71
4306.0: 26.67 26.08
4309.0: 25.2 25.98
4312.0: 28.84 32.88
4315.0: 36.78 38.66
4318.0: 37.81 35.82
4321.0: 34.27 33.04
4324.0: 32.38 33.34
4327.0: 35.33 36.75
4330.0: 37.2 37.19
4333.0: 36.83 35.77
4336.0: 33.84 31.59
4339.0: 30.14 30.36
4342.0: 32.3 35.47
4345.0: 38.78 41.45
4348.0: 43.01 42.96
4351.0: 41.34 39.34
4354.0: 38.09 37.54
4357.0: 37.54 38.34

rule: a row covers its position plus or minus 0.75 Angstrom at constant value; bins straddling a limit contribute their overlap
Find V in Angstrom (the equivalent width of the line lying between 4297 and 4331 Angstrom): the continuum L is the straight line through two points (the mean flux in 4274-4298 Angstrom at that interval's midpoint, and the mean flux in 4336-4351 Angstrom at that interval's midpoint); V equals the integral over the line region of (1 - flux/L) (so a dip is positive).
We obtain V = 3.1 Angstrom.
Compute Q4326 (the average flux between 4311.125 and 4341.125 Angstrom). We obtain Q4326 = 34.4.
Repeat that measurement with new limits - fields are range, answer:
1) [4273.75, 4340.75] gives 32.9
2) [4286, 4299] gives 31.4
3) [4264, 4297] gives 34.3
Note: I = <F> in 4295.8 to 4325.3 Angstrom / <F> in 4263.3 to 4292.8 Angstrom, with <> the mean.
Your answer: 0.89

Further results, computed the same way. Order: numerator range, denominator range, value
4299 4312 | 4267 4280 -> 0.82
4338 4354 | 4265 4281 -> 1.09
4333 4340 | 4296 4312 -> 1.19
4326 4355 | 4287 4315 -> 1.24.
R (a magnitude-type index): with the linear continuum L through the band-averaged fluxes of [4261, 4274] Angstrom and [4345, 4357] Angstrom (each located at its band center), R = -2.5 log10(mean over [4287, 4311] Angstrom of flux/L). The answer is 0.27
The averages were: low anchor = 36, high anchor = 40.2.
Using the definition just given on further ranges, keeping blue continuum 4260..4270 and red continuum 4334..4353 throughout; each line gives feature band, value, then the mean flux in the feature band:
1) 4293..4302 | 0.23 mag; 30.2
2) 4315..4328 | 0.05 mag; 35.2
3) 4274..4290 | 0.05 mag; 35.7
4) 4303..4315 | 0.30 mag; 28.1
